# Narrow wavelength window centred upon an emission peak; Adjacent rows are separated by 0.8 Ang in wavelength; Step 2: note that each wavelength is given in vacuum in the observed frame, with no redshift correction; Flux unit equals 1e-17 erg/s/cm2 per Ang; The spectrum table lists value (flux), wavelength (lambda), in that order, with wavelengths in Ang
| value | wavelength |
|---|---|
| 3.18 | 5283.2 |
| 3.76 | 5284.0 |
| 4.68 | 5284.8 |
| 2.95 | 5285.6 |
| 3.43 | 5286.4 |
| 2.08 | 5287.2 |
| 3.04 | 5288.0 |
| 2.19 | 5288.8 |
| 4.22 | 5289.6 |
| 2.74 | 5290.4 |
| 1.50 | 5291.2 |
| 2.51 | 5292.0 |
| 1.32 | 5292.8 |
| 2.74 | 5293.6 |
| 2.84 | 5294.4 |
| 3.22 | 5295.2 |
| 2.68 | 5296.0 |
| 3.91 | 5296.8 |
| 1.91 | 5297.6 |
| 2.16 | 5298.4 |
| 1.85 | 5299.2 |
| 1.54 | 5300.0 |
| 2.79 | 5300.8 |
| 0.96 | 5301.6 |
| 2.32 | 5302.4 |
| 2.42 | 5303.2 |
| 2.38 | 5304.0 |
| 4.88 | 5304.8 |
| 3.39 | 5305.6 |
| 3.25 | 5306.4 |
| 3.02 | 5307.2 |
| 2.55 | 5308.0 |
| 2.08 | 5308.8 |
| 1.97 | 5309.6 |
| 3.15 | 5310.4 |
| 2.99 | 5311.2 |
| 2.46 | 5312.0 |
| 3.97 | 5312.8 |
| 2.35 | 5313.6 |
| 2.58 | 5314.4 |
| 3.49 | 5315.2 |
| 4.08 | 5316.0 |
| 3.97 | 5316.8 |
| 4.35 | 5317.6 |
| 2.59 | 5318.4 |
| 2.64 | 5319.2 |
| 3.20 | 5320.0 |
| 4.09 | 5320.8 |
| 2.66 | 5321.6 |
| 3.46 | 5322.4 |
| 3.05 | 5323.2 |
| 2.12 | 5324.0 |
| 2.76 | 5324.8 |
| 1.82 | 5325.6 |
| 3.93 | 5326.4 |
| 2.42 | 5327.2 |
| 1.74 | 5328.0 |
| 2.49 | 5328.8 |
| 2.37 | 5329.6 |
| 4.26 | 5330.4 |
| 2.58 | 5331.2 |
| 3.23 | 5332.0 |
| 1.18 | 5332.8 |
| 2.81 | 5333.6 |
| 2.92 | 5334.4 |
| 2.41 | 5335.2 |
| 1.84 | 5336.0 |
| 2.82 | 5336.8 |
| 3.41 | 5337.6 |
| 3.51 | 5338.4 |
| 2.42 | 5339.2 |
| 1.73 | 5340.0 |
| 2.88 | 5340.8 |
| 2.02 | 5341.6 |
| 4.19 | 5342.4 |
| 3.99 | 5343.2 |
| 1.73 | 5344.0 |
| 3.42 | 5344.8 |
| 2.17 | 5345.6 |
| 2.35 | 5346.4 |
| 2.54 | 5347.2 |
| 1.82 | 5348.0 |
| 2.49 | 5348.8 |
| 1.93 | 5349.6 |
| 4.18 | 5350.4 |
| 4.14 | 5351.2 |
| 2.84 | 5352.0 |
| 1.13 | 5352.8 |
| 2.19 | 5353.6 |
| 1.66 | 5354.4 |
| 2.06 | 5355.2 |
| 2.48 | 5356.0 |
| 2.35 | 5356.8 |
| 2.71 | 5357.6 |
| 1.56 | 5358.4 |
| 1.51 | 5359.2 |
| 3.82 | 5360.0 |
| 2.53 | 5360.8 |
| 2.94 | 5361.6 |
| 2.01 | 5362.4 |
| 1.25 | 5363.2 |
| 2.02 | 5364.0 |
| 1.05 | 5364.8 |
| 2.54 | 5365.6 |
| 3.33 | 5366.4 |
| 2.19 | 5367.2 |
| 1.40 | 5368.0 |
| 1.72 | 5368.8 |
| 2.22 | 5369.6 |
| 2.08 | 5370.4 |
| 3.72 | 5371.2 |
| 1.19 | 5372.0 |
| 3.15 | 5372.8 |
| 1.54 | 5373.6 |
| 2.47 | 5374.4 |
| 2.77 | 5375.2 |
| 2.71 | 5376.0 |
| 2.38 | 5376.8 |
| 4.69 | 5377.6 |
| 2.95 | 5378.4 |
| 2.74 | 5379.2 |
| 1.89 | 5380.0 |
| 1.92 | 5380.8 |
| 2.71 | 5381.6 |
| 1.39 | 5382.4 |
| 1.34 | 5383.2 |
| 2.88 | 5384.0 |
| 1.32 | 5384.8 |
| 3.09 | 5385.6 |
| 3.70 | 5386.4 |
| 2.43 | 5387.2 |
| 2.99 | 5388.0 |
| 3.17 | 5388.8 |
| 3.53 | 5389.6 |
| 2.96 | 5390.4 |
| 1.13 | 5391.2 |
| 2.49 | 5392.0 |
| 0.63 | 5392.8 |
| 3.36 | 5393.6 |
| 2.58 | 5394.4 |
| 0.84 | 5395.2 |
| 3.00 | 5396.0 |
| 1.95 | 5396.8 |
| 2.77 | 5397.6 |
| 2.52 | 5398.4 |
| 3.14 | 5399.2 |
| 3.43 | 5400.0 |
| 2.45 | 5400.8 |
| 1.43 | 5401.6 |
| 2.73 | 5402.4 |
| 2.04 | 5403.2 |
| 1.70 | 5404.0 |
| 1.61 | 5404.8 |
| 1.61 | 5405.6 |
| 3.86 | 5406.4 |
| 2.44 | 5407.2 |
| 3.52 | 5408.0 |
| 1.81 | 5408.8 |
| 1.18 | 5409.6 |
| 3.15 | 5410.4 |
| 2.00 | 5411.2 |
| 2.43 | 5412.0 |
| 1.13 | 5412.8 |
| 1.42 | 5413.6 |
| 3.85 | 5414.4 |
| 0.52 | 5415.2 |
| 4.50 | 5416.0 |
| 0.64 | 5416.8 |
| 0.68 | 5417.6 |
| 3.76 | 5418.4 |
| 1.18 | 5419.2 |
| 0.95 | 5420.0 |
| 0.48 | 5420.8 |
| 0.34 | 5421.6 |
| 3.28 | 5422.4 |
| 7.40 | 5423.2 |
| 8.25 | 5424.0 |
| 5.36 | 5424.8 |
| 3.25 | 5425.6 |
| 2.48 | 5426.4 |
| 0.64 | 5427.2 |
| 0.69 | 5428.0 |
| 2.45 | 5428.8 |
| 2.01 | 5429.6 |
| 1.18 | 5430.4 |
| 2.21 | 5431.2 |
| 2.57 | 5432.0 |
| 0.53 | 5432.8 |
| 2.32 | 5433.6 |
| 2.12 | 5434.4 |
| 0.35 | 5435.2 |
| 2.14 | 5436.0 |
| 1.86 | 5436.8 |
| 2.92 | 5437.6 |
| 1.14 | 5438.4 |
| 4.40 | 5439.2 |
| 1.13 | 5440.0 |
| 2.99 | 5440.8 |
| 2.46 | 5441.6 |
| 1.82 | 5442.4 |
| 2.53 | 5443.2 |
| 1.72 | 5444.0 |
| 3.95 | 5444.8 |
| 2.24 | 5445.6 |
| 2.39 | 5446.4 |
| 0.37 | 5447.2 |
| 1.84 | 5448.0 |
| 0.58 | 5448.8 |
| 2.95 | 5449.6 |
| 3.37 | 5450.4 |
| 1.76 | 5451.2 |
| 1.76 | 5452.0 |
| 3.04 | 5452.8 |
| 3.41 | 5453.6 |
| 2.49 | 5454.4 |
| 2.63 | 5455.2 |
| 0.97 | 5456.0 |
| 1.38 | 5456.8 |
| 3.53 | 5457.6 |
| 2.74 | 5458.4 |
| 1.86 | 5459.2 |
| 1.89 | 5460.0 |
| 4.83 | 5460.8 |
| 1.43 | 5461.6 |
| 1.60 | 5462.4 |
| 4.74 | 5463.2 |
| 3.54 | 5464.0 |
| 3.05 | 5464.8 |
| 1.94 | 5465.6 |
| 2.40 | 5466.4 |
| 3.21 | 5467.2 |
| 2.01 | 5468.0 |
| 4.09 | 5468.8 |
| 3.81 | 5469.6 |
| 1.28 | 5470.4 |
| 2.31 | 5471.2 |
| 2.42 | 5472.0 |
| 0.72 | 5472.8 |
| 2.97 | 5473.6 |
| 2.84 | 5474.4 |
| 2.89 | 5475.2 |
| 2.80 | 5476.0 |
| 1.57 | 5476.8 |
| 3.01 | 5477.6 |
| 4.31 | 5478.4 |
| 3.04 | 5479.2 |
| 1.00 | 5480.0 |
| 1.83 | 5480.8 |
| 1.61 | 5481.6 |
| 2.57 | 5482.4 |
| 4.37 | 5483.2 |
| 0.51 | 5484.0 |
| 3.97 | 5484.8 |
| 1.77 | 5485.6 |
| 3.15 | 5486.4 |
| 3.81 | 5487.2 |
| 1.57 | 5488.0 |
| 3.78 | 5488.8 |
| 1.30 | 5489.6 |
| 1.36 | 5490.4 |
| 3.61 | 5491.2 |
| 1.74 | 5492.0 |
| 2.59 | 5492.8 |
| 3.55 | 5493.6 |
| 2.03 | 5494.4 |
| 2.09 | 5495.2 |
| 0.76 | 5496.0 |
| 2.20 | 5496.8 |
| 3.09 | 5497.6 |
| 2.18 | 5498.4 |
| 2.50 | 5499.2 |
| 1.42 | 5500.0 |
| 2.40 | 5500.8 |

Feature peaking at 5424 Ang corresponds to H-gamma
